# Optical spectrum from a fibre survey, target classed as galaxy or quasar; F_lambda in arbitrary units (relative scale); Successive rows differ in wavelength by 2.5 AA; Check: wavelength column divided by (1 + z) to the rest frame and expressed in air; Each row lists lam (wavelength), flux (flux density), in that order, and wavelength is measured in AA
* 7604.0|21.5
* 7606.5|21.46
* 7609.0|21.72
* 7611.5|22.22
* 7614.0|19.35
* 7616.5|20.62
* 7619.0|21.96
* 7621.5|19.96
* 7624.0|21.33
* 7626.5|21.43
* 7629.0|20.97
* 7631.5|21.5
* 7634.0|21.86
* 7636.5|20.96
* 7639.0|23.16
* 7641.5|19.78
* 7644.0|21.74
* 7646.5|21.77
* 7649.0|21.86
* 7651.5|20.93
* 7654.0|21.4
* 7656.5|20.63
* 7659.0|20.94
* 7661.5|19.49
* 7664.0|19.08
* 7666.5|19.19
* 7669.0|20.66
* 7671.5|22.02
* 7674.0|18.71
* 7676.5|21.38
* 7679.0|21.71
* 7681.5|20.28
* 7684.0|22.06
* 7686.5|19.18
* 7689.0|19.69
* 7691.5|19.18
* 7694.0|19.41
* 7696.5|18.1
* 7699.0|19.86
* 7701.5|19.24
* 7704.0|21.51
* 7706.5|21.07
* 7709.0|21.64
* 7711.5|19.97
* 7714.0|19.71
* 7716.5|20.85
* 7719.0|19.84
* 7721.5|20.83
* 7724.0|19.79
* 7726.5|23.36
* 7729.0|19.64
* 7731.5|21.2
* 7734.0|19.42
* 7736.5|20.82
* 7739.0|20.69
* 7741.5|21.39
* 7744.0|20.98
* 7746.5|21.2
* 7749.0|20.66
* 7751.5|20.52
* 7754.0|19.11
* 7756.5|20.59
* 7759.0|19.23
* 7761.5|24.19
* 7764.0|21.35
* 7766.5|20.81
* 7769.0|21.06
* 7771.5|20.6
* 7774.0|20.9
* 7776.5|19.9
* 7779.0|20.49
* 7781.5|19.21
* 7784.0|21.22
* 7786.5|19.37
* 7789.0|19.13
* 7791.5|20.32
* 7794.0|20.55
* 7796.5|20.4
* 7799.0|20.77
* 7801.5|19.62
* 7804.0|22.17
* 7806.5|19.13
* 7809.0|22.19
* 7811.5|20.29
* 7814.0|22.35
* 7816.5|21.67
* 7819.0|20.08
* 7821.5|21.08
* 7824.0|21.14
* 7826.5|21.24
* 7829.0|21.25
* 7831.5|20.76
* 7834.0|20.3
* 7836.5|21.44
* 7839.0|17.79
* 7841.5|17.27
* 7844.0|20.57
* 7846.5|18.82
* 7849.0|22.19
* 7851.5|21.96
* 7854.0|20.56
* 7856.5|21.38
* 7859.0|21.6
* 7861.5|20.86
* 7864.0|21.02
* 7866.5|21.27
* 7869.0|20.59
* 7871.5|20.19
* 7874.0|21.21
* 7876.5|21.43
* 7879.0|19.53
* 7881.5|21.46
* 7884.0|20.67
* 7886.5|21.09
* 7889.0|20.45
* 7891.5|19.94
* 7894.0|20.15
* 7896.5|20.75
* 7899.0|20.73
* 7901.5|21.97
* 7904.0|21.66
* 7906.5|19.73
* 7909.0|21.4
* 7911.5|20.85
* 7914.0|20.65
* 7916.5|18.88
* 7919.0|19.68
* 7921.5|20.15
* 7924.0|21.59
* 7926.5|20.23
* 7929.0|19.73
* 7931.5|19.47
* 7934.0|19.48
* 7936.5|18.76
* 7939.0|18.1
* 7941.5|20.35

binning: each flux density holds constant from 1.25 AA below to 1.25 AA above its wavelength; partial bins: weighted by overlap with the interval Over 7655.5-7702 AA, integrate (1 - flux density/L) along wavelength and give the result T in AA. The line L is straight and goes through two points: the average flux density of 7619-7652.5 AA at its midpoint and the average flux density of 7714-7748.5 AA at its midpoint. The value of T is 2.3 AA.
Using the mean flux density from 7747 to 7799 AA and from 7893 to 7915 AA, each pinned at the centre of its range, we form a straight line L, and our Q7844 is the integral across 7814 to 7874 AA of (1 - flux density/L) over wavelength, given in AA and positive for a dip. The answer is 0.02 AA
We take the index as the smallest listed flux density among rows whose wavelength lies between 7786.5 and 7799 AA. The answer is 19.13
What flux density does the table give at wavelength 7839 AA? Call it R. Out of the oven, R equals 17.79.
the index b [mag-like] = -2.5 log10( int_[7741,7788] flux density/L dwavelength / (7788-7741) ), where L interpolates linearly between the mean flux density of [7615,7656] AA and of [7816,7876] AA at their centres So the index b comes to 0.01 mag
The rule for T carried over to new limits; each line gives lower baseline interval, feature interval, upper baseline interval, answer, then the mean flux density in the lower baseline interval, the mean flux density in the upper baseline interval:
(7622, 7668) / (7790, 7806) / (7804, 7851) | 0.1 AA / 21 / 20.6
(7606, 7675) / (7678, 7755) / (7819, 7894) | 1.6 AA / 21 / 20.6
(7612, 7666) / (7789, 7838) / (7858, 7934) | -0.2 AA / 21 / 20.6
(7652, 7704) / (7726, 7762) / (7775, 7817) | -0.7 AA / 20.2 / 20.5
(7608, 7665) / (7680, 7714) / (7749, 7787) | 1.3 AA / 21.1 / 20.6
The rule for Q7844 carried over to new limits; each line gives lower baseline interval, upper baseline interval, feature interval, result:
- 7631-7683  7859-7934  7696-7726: 0.72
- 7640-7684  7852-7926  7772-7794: 0.67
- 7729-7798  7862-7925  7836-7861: 0.36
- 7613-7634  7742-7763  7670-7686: -0.02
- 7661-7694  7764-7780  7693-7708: 0.30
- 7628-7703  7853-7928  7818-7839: -0.06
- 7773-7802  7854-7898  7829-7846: 0.62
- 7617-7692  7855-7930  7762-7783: 0.09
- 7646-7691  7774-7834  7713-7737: 0.05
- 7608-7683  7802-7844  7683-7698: 0.94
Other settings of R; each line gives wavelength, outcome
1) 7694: 19.41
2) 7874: 21.21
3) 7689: 19.69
